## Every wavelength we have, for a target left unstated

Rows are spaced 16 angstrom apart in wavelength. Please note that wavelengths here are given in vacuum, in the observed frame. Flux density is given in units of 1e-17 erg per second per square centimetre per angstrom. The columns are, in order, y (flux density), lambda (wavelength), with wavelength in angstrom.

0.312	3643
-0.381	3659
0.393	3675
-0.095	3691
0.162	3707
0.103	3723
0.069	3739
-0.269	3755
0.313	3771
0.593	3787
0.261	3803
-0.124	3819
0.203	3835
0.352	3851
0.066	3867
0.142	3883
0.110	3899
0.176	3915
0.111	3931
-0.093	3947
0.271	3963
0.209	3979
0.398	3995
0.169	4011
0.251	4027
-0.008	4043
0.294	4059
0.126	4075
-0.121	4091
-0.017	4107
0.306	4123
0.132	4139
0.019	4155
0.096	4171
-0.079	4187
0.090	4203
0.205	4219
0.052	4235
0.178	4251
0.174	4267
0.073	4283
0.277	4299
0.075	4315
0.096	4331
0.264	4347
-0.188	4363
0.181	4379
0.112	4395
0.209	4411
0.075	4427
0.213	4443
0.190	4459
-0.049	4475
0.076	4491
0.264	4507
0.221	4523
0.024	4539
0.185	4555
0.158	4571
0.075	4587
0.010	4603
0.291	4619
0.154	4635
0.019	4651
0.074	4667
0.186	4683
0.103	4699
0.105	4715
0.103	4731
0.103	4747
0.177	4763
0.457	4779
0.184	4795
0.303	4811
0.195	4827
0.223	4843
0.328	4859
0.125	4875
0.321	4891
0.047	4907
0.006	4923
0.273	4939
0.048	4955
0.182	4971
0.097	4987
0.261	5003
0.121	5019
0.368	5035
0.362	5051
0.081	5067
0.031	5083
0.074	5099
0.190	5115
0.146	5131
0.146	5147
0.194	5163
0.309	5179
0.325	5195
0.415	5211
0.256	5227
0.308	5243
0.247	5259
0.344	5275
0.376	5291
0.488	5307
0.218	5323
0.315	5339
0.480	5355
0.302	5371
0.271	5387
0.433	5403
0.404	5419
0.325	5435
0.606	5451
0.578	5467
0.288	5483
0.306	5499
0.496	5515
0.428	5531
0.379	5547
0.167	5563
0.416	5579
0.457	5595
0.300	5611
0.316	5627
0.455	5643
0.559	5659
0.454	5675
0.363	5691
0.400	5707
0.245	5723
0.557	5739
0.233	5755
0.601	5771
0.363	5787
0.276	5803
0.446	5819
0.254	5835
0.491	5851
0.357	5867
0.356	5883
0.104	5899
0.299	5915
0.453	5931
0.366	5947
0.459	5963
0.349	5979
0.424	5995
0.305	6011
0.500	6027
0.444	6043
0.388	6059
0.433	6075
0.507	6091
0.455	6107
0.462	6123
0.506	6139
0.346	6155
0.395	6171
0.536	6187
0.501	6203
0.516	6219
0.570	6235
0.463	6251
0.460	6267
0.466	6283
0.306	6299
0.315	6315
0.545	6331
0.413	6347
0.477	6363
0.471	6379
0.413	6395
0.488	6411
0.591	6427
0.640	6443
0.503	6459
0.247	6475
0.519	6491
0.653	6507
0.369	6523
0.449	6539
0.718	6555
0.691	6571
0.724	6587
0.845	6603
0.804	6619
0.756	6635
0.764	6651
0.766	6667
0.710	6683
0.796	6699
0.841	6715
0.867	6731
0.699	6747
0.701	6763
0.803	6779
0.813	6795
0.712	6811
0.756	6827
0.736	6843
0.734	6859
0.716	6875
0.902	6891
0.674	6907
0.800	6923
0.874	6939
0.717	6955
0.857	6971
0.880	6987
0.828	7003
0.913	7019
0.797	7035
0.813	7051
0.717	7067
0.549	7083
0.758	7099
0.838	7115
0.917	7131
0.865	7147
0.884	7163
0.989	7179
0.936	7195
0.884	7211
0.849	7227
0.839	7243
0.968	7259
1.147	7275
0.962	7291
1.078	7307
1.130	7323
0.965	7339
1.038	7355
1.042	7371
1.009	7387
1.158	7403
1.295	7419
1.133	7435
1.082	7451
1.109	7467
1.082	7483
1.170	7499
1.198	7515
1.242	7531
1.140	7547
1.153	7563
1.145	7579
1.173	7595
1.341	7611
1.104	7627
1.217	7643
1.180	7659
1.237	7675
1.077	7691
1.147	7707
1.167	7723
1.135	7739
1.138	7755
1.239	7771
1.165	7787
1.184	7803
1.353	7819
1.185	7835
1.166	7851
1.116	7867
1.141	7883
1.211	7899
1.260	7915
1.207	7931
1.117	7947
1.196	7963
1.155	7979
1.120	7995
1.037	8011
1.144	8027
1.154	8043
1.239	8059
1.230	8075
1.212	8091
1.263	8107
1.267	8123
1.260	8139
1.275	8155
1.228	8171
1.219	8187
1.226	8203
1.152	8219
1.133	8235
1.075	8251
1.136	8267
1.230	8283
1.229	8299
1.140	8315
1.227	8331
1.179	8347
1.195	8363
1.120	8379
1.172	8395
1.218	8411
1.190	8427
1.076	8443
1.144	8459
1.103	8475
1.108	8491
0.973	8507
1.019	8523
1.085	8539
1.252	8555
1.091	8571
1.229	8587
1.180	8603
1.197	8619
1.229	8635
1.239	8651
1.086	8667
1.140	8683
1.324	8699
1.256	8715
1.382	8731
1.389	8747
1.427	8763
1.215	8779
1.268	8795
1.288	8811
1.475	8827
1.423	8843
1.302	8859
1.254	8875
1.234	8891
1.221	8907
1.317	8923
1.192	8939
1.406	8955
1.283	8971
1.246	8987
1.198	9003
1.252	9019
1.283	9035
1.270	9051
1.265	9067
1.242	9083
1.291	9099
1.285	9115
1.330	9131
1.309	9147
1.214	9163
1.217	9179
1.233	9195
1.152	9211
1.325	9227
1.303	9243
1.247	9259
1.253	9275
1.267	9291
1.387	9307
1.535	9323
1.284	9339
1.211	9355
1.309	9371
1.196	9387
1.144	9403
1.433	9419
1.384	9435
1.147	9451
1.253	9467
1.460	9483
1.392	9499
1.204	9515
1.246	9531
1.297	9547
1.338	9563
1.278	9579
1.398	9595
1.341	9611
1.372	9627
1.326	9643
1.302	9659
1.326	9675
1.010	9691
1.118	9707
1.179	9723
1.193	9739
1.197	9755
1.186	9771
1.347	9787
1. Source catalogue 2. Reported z 0.65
